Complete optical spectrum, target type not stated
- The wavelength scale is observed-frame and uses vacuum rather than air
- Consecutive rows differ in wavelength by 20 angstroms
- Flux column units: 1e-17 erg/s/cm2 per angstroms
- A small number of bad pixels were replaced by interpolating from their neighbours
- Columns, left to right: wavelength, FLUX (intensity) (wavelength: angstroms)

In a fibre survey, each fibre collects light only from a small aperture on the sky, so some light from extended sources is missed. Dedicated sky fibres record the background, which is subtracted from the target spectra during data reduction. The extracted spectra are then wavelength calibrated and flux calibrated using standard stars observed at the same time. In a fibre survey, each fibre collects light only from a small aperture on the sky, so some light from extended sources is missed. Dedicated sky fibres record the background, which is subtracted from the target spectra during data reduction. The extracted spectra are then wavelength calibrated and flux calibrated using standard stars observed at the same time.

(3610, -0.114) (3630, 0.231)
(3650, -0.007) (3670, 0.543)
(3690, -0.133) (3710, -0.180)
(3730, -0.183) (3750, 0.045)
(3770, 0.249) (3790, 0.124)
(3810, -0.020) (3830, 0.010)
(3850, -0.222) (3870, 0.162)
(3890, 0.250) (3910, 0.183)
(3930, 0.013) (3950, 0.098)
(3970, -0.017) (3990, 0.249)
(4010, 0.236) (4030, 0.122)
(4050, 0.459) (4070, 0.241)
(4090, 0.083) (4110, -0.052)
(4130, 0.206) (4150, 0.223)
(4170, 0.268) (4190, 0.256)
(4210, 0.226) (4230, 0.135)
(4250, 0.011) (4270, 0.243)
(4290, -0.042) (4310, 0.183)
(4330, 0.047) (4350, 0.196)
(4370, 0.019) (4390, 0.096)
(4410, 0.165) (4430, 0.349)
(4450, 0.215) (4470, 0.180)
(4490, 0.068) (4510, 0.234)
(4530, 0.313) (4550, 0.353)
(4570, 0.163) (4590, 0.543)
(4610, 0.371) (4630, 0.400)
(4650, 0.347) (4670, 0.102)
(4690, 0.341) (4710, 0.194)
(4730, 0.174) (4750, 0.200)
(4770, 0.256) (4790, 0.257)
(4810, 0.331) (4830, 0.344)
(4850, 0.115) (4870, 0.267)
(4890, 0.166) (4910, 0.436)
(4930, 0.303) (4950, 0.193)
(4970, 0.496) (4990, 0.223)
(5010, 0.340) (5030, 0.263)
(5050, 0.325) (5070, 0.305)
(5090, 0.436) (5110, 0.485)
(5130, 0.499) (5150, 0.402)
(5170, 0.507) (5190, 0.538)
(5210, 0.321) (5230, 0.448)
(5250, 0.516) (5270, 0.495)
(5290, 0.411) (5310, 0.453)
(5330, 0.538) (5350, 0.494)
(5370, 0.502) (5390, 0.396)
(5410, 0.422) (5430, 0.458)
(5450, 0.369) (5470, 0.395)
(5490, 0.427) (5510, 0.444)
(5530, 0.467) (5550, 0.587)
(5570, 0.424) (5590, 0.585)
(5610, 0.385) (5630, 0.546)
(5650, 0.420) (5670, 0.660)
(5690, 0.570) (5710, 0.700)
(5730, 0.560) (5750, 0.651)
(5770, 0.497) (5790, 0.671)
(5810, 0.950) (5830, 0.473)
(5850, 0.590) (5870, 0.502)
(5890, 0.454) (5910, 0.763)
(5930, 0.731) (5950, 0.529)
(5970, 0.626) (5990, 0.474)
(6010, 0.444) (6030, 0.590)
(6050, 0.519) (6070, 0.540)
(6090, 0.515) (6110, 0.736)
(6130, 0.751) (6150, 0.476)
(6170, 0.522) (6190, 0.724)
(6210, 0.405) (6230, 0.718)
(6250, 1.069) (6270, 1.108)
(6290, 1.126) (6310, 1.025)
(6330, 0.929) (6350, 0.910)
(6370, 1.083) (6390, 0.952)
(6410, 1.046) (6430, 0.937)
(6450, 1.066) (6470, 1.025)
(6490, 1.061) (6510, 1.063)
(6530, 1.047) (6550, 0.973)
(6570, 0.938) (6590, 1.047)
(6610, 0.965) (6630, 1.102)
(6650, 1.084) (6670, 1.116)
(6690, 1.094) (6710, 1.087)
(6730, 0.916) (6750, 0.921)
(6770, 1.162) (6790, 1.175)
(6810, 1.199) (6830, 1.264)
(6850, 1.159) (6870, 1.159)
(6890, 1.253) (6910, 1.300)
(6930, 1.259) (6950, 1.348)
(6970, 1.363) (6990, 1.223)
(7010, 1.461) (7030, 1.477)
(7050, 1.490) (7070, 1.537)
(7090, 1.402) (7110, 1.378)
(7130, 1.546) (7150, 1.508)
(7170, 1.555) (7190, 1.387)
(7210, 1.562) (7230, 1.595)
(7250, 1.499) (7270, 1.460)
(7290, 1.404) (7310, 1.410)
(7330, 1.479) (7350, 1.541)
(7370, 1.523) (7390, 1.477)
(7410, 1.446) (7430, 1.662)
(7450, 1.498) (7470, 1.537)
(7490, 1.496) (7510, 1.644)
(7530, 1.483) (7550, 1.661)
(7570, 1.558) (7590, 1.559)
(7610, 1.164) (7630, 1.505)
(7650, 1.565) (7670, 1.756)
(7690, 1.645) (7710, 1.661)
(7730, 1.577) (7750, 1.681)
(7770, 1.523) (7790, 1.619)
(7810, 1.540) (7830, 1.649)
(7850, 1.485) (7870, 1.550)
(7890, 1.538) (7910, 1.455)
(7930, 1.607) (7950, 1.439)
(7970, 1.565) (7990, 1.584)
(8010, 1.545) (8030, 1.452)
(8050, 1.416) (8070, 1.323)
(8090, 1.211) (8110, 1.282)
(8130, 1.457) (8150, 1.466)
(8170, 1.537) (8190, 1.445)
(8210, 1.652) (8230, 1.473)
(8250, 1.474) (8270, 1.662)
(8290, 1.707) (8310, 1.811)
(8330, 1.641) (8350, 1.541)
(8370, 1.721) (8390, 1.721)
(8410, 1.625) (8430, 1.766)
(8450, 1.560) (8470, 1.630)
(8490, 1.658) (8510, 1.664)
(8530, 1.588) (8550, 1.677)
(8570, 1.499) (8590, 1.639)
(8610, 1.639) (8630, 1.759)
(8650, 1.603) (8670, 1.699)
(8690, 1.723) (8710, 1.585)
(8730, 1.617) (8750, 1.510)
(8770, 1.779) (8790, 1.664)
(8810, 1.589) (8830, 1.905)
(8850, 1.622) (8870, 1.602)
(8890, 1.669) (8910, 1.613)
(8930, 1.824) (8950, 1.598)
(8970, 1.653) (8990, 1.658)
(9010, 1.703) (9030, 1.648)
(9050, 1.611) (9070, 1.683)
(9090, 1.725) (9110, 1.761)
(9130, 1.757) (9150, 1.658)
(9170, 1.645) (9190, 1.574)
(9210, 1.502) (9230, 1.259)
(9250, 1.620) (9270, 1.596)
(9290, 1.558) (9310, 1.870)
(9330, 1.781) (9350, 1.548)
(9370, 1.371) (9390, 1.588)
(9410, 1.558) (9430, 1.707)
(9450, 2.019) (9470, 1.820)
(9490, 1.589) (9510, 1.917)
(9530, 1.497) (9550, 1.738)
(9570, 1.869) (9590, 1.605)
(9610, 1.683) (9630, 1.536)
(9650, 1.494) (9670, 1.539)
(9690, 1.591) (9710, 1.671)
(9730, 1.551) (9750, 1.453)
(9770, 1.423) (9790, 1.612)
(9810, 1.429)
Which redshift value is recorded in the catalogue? 0.56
